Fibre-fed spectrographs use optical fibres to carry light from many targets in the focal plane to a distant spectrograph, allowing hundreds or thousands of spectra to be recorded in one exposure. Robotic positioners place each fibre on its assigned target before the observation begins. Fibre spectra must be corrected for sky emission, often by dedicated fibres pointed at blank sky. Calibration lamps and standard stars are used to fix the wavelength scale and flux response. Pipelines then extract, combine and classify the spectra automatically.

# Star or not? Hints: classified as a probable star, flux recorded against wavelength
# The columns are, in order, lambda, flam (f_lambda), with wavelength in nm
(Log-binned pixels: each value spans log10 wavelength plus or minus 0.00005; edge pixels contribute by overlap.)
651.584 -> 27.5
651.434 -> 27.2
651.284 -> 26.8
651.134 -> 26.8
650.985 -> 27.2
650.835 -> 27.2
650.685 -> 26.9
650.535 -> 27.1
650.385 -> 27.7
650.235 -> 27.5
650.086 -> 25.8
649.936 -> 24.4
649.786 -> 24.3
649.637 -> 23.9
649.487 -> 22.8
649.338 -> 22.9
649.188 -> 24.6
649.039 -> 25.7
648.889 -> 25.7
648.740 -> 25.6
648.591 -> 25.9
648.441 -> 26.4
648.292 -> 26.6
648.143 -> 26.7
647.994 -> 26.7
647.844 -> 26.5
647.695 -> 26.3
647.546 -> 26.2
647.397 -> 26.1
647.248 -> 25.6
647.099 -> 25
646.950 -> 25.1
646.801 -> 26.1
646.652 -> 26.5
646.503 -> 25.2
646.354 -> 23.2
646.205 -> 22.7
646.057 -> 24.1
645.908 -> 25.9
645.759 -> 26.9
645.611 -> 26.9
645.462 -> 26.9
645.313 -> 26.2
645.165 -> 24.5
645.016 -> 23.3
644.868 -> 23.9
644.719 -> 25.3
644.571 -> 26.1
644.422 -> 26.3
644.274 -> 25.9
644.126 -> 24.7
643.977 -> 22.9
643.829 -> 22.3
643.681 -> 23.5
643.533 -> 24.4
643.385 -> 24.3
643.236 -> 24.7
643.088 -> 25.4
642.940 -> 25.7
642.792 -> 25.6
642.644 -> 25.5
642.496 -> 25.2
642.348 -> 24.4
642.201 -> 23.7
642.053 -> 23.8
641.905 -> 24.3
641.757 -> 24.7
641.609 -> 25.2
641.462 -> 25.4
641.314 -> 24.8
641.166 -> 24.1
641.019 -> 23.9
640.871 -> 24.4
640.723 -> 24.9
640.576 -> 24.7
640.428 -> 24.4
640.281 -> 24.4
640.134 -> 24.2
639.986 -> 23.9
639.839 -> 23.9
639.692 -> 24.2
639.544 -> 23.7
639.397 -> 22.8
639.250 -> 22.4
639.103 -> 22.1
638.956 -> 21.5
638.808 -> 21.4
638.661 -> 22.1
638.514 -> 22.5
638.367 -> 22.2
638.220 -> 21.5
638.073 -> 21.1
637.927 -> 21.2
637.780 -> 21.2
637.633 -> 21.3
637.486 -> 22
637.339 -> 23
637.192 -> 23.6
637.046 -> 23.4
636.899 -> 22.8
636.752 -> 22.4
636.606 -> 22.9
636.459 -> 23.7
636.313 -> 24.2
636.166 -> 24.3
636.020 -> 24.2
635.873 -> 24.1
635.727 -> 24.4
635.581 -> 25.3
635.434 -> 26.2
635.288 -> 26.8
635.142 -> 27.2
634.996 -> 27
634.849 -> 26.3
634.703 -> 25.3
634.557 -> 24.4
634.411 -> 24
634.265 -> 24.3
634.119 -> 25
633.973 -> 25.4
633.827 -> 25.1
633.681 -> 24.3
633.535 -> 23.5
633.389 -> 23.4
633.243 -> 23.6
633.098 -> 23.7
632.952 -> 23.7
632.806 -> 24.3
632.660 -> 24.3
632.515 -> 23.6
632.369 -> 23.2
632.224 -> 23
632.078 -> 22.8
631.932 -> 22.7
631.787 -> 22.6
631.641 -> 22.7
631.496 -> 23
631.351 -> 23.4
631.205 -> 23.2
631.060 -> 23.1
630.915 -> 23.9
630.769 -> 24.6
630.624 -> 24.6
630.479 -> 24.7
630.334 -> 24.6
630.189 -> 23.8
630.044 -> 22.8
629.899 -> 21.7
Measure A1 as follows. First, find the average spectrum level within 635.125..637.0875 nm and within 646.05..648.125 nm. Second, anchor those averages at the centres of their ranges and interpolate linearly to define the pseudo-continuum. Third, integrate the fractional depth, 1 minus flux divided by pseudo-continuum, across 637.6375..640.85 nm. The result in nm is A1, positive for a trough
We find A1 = 0.236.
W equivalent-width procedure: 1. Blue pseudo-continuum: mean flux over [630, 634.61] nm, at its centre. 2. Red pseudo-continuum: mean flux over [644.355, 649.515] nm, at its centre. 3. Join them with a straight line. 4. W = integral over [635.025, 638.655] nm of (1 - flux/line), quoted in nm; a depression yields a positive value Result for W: 0.13 nm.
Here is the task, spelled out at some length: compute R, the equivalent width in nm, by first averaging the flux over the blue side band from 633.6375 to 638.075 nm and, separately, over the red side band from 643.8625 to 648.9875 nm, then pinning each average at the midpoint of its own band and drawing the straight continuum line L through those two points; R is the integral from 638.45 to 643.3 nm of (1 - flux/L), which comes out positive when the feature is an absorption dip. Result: 0.14 nm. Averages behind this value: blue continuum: 24.1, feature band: 24.1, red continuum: 25.5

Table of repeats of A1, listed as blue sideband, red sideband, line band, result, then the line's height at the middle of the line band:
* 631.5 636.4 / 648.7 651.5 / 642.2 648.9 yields 0.03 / 25.4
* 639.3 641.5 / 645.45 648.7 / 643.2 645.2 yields 0.05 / 25.1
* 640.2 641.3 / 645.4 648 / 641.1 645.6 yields 0.03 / 24.9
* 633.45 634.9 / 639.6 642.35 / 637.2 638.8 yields 0.17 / 24.5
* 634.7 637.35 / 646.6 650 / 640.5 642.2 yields 0.03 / 25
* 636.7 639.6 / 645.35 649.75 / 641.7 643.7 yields -0.08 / 23.8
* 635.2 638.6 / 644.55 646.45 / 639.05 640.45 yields 0.01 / 23.8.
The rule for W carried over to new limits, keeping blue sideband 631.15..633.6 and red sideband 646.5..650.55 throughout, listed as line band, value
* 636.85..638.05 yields 0.09 nm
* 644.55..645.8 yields -0.02 nm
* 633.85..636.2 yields -0.15 nm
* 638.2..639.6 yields 0.12 nm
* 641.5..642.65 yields 0.01 nm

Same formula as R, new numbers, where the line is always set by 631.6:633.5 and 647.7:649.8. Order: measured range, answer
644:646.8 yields -0.03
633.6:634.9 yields -0.07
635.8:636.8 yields 0.00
